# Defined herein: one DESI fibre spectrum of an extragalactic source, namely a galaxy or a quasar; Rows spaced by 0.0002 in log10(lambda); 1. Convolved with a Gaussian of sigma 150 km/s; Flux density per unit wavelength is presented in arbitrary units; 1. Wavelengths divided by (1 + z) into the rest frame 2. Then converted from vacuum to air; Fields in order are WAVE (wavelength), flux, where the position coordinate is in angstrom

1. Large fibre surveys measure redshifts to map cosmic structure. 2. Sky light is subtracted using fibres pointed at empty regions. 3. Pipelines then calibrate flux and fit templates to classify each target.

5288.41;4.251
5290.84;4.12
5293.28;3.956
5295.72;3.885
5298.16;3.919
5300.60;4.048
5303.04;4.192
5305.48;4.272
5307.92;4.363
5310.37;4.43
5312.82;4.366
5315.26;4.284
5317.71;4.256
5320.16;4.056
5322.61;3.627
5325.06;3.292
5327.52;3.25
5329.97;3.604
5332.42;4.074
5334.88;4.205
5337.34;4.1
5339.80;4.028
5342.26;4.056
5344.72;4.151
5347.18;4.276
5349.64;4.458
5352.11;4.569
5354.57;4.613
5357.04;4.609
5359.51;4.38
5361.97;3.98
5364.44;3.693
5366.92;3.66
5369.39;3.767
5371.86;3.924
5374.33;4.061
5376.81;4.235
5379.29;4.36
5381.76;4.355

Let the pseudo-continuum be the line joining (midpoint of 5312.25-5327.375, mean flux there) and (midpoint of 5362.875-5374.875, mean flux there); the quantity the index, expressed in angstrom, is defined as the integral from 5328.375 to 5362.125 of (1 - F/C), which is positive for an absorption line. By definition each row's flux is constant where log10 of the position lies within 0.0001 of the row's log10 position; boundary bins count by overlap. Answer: -3.2 angstrom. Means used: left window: 3.91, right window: 3.81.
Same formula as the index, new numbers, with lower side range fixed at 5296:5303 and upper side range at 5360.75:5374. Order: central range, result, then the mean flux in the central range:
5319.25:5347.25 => 0.3 angstrom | 3.88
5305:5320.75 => -1.3 angstrom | 4.3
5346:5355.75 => -1.5 angstrom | 4.48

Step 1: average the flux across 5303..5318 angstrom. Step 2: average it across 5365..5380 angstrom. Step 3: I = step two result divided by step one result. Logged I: 0.92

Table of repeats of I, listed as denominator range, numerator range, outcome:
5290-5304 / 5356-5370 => 1.00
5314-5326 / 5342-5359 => 1.12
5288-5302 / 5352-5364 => 1.09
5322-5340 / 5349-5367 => 1.14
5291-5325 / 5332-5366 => 1.03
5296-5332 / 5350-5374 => 1.04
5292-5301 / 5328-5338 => 1.00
